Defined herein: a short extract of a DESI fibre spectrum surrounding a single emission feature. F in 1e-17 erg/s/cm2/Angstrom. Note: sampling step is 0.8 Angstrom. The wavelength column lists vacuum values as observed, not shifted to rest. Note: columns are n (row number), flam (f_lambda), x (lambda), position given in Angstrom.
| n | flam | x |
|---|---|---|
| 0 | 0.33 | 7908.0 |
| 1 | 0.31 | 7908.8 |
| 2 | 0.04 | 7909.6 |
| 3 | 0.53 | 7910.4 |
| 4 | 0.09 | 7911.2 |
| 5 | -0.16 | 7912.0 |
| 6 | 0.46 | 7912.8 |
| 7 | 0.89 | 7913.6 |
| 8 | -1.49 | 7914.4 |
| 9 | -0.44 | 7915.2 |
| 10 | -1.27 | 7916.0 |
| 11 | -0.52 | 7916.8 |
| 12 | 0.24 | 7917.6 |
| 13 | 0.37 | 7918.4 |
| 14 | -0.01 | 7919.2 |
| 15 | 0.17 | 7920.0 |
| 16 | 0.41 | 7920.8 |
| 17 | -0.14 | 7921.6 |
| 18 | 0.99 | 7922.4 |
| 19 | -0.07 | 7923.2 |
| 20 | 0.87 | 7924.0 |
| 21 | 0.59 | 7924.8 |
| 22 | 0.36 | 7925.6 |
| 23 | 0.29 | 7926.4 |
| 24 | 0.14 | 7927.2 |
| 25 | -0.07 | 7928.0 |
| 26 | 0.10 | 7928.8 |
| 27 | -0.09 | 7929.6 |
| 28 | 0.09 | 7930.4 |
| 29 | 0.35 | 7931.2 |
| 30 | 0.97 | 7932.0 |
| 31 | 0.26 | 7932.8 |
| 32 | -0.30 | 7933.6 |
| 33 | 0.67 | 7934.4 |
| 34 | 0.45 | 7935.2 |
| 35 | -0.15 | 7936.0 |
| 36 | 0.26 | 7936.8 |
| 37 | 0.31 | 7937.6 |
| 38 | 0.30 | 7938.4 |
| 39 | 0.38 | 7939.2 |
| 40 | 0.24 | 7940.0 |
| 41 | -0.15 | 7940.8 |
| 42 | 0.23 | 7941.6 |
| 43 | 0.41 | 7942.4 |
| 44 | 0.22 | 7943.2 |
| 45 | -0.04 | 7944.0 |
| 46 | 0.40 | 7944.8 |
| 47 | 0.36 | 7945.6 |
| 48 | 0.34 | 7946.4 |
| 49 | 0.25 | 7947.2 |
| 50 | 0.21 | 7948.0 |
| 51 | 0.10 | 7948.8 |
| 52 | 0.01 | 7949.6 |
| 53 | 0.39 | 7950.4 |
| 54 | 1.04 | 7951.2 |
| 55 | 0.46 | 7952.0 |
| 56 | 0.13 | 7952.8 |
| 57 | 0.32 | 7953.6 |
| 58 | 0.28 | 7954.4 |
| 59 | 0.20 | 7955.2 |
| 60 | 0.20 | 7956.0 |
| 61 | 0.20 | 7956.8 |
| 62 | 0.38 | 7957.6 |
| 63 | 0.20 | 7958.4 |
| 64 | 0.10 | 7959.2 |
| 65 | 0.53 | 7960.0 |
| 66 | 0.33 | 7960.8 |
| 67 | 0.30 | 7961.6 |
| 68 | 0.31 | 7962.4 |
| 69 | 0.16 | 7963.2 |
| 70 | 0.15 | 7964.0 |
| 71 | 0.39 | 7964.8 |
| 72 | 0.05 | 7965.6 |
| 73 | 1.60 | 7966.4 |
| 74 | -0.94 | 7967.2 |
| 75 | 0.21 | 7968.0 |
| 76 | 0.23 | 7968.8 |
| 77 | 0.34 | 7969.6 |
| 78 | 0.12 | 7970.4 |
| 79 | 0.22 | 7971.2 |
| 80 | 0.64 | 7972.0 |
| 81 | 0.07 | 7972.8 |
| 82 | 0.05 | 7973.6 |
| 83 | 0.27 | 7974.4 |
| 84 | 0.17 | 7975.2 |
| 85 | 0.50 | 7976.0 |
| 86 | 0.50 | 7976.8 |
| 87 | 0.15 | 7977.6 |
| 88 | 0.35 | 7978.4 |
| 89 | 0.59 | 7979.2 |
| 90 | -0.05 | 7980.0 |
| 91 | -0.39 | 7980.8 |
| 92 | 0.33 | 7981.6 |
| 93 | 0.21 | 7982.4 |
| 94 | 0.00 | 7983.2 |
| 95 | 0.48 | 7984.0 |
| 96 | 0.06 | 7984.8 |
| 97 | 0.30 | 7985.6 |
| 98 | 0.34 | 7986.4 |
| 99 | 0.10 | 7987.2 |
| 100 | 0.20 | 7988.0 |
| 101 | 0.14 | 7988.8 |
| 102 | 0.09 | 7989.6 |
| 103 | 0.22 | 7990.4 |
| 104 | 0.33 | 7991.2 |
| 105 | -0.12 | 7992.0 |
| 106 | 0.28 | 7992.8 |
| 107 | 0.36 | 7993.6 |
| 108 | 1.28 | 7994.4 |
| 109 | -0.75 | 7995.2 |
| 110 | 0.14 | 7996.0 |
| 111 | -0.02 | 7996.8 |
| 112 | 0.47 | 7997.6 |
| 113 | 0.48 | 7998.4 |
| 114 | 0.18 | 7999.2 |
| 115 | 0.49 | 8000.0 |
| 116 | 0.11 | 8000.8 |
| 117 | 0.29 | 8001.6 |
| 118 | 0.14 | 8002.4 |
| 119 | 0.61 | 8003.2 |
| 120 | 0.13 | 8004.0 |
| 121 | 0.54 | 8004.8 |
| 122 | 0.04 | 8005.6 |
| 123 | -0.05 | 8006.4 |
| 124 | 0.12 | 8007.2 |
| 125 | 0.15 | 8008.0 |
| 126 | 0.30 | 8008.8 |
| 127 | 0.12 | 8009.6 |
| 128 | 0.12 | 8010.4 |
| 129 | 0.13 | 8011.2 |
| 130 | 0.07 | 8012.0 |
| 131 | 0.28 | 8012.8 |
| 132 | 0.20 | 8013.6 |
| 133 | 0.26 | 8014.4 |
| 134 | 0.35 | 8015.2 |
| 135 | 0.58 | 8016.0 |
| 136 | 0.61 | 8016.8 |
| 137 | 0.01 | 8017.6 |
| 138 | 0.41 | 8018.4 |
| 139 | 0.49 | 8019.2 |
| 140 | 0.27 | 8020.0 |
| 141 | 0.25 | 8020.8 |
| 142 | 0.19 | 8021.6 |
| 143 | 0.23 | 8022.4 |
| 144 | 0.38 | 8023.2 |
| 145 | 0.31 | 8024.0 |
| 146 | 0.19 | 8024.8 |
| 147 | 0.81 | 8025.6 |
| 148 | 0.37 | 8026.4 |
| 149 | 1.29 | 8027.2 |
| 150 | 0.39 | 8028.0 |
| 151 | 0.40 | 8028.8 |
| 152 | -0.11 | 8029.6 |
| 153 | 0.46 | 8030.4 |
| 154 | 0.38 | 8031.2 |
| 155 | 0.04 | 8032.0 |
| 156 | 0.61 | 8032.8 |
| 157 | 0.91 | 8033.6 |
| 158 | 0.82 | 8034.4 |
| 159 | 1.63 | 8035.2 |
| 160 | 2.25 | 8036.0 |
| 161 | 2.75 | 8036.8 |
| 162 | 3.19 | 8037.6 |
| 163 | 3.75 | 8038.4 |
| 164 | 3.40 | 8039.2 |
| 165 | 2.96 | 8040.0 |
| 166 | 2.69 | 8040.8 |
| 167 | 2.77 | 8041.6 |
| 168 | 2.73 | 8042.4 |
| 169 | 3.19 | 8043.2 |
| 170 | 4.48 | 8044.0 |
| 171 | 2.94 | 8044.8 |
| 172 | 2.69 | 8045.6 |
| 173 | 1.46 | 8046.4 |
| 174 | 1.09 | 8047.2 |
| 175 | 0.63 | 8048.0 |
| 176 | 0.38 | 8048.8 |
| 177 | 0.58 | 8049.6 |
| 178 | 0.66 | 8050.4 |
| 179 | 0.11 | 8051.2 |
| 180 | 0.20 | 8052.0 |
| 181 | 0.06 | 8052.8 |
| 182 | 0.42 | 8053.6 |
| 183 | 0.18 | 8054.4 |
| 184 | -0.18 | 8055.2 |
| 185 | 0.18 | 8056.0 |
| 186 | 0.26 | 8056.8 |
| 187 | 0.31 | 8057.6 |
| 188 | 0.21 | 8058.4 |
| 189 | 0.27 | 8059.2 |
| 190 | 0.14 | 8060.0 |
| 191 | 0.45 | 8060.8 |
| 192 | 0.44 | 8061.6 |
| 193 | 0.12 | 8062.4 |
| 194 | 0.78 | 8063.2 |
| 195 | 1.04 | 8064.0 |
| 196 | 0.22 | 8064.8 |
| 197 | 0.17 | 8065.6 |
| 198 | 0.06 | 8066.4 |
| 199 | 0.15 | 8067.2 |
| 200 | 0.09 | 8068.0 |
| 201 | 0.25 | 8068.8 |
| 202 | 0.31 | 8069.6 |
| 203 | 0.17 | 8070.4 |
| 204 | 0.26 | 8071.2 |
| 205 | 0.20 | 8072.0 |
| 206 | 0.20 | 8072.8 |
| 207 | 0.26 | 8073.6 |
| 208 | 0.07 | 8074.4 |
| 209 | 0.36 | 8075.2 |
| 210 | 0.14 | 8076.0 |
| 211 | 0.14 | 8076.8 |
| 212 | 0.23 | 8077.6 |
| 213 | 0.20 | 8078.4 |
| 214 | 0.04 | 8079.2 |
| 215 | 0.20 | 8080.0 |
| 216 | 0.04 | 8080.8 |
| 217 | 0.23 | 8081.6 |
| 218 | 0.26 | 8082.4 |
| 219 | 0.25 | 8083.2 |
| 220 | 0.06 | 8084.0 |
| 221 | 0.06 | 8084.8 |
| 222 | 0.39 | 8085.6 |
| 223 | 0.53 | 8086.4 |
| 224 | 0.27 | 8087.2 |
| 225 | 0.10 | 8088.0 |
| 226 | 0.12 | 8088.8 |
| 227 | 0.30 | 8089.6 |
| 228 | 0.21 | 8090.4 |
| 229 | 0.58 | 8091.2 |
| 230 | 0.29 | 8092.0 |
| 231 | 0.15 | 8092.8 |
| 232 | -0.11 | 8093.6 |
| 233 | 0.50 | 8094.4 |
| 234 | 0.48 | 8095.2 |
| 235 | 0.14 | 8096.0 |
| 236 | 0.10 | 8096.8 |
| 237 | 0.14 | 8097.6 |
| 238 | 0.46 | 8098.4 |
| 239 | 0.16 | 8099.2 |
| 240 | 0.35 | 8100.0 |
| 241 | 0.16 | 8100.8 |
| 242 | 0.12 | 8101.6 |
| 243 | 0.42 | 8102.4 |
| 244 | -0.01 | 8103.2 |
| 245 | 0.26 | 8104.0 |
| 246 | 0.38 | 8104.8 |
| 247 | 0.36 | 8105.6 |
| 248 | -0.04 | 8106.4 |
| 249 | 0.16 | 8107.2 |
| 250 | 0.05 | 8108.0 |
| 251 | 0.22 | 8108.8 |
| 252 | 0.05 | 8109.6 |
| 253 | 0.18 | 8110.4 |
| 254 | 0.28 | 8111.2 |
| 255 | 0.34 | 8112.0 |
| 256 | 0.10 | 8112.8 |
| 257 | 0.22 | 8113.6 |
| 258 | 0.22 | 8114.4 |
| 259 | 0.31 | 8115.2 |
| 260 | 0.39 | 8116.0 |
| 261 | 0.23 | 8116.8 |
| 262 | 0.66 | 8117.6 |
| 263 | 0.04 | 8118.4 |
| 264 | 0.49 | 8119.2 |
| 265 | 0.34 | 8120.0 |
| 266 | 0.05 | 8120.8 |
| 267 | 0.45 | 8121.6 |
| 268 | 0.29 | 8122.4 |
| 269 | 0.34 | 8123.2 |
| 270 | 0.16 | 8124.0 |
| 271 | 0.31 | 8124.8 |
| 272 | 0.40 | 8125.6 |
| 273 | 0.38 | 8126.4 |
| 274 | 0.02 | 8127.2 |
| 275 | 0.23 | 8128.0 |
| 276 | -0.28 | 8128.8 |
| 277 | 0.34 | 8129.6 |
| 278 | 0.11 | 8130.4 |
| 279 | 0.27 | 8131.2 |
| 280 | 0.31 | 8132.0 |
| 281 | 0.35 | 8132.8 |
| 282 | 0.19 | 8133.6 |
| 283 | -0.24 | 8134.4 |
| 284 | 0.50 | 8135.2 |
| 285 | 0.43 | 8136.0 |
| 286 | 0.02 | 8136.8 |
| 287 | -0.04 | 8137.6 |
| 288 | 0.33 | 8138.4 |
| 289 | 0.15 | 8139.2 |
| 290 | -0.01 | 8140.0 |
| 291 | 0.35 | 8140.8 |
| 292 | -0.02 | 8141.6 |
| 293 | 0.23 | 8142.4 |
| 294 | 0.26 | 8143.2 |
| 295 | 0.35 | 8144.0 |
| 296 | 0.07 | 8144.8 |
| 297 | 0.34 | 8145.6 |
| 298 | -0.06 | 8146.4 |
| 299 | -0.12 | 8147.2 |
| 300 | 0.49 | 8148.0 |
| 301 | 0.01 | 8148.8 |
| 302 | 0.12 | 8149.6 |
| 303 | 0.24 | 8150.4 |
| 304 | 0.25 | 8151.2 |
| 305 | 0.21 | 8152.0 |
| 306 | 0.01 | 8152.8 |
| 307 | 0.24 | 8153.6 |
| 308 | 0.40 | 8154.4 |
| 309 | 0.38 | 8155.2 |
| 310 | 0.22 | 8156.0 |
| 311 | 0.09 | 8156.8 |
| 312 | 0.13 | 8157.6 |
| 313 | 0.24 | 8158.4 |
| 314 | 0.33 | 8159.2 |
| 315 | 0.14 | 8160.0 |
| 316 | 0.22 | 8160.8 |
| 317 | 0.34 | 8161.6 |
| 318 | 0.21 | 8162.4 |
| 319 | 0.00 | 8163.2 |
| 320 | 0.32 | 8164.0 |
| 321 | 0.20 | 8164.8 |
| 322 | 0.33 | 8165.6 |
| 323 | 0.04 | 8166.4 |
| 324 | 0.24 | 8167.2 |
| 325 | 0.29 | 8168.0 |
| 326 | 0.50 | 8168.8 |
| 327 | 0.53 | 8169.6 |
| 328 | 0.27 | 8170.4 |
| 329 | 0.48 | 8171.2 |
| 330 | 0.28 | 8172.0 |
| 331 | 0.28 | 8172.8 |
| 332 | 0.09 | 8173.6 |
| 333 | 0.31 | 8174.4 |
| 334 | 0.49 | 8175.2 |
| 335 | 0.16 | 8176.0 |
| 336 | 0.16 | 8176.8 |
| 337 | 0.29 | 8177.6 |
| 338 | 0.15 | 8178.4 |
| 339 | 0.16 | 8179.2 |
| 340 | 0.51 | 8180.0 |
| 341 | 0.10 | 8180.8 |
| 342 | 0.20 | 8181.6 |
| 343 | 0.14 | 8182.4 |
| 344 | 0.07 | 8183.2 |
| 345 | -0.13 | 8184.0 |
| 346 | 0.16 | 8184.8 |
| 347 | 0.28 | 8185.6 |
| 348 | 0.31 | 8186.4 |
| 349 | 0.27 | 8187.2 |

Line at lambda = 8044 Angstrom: [O II]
